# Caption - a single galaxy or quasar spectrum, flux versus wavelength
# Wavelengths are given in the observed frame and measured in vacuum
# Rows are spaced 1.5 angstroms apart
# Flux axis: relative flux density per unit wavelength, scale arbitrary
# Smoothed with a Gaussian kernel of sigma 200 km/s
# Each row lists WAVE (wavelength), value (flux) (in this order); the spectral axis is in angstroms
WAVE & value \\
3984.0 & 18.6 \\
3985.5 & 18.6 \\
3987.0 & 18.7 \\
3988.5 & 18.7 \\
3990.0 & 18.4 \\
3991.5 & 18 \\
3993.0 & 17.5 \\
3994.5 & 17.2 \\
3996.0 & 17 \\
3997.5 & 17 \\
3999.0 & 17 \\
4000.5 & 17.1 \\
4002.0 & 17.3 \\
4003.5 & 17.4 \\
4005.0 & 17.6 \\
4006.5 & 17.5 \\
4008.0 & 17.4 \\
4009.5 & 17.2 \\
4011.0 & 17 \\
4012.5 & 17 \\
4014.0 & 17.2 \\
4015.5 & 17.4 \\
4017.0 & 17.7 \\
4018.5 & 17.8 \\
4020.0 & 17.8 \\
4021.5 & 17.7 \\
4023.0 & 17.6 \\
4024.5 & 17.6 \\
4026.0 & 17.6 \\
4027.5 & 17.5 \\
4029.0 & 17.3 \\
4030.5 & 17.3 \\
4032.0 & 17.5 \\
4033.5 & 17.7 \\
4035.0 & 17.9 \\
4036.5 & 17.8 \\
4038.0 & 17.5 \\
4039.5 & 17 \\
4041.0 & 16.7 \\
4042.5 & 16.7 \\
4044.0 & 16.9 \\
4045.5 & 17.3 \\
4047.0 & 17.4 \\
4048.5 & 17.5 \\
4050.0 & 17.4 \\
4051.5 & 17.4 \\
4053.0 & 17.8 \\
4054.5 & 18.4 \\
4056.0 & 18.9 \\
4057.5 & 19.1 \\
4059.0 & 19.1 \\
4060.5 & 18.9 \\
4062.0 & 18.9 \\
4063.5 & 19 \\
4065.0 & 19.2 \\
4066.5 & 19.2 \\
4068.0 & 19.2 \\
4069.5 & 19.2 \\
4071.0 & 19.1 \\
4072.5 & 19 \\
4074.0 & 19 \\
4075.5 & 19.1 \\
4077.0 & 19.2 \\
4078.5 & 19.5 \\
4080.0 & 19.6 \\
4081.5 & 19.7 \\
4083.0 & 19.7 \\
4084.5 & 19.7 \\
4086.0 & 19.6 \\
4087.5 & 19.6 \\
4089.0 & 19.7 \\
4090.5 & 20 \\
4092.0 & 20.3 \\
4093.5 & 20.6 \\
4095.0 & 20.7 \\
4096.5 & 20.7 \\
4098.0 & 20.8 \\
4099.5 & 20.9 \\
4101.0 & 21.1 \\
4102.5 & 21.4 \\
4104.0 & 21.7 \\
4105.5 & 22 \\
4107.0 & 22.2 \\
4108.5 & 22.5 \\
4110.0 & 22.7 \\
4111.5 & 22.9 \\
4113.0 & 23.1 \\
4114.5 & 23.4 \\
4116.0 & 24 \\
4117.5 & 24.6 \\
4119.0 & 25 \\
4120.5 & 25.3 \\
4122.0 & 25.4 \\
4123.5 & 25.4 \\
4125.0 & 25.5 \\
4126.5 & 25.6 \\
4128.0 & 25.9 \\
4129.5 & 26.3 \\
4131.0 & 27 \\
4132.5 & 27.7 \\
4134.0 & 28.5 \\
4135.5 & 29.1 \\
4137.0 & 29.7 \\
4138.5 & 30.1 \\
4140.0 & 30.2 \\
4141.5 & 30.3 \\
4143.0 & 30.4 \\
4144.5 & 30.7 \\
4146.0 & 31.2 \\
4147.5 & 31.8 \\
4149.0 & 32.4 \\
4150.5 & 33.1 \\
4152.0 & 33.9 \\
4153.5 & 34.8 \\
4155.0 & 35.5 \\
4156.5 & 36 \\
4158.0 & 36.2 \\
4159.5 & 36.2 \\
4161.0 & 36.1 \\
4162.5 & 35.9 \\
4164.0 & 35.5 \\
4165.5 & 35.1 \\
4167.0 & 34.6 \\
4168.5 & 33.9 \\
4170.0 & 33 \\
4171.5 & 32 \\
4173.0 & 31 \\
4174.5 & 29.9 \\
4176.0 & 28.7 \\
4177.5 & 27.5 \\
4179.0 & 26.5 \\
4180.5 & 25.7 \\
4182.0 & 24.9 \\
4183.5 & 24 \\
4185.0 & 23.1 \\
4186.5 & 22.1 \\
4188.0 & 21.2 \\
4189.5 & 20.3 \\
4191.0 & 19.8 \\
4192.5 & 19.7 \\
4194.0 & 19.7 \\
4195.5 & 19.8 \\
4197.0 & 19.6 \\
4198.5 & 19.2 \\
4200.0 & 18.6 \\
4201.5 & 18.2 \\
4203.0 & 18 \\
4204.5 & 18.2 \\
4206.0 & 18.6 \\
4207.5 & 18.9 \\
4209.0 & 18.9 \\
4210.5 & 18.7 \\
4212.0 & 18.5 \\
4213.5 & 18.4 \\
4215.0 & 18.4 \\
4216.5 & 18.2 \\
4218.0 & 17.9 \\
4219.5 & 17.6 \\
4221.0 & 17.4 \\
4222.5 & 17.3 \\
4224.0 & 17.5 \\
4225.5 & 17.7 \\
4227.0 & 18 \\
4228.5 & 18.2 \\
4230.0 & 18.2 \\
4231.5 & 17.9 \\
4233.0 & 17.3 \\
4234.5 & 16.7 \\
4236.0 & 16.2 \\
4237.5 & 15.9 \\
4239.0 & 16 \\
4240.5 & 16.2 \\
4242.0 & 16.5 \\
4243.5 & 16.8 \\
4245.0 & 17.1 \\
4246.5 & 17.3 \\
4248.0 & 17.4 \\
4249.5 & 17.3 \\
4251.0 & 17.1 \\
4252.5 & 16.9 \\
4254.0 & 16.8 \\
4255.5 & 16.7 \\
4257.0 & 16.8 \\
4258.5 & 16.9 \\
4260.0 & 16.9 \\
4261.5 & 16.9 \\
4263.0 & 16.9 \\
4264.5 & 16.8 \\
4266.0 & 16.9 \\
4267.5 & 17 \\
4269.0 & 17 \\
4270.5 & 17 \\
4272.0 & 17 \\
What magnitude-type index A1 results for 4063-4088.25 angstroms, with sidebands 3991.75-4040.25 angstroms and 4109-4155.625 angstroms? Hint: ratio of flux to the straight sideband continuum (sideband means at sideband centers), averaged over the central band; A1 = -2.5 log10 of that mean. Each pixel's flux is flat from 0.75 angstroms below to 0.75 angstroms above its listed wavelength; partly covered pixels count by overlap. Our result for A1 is 0.18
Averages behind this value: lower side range 17.4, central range 19.3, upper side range 28.1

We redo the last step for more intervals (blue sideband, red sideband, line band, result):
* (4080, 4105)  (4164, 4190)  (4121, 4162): -0.22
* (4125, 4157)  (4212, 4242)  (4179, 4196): 0.06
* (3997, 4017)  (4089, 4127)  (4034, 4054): 0.11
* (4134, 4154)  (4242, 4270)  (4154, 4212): 0.03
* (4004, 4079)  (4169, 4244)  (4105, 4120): -0.22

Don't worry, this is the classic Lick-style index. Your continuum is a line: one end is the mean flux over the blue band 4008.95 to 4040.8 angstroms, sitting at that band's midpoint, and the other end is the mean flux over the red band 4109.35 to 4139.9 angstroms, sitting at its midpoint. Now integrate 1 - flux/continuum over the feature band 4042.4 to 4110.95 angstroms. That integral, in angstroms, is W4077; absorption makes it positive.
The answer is 7.27 angstroms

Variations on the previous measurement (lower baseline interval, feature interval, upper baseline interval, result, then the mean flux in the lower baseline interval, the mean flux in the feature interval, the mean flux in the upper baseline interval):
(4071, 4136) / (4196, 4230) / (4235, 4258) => -0.42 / 22.4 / 18.3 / 16.7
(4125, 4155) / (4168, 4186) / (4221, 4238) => -2.44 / 30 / 28.2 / 17.4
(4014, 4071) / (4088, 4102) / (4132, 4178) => 2.34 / 17.9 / 20.5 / 32.3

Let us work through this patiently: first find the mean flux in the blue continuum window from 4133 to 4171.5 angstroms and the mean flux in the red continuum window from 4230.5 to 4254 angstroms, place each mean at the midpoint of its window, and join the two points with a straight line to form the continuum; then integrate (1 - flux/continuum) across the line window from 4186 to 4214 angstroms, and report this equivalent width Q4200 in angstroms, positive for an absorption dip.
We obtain 5.9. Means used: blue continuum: 32.9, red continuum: 16.9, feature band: 19.3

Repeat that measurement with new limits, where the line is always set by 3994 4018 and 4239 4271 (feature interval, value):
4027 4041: -0.20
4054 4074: -2.16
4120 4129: -4.46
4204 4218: -1.28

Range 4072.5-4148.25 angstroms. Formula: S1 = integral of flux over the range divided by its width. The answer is 23.8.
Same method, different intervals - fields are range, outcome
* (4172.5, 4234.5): 20.4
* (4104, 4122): 23.4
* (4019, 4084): 18.2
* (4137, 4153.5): 31.5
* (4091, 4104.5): 20.9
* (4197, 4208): 18.6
